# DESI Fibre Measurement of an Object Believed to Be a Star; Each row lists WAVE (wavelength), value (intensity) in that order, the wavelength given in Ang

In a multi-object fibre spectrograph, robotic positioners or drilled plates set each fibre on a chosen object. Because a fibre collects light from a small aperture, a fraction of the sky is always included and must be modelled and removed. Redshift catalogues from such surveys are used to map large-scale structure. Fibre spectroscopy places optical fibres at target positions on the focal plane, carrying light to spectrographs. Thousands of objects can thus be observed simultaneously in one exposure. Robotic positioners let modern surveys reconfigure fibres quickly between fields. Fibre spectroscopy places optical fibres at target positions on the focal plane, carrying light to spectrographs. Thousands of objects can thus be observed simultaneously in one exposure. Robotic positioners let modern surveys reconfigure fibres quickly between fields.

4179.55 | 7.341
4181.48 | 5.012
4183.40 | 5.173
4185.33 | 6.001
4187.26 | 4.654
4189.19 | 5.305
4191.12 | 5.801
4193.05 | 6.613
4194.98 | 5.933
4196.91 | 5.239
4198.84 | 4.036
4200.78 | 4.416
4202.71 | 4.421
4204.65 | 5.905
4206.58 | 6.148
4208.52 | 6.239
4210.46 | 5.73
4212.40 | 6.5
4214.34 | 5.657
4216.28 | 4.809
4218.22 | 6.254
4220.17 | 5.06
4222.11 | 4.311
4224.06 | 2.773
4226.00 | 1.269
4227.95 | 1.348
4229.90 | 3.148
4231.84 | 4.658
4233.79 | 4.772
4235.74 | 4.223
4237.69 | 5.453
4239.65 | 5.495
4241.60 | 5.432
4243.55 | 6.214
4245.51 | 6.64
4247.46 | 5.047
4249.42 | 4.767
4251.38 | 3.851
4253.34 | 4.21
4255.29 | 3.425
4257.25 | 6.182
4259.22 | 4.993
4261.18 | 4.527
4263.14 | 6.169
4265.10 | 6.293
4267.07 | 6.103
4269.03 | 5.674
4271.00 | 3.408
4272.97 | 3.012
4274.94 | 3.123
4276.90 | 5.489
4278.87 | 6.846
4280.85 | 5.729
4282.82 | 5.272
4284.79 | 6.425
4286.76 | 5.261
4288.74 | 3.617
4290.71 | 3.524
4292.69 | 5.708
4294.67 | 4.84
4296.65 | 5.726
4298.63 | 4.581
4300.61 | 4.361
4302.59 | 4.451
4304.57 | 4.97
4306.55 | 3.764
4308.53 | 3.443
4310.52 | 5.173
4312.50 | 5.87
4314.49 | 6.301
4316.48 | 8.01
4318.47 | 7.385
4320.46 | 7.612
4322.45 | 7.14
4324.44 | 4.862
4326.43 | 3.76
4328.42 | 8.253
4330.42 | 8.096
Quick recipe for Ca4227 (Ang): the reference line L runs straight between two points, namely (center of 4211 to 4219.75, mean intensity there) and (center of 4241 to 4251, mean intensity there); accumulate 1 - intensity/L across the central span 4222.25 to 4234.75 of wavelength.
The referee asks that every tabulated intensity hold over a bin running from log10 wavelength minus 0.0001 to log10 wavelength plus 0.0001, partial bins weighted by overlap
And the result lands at 5.68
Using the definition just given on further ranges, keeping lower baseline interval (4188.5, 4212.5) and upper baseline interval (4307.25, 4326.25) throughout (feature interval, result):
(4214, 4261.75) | 9.5 Ang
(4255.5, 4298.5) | 5.7 Ang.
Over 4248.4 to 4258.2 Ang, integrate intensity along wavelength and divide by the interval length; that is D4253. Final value 4.48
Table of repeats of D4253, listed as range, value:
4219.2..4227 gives 3.35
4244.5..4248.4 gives 5.85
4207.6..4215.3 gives 6.03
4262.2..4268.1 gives 6.19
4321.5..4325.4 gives 6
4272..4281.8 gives 4.84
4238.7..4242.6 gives 5.48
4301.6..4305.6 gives 4.71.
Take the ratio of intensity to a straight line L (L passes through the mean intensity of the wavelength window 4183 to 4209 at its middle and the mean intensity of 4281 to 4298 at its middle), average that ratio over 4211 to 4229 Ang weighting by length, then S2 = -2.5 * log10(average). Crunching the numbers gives 0.25 mag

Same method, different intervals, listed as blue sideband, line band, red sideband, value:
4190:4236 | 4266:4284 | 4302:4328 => 0.07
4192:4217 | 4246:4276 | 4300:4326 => 0.17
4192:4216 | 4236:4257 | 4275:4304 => 0.05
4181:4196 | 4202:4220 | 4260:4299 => -0.05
